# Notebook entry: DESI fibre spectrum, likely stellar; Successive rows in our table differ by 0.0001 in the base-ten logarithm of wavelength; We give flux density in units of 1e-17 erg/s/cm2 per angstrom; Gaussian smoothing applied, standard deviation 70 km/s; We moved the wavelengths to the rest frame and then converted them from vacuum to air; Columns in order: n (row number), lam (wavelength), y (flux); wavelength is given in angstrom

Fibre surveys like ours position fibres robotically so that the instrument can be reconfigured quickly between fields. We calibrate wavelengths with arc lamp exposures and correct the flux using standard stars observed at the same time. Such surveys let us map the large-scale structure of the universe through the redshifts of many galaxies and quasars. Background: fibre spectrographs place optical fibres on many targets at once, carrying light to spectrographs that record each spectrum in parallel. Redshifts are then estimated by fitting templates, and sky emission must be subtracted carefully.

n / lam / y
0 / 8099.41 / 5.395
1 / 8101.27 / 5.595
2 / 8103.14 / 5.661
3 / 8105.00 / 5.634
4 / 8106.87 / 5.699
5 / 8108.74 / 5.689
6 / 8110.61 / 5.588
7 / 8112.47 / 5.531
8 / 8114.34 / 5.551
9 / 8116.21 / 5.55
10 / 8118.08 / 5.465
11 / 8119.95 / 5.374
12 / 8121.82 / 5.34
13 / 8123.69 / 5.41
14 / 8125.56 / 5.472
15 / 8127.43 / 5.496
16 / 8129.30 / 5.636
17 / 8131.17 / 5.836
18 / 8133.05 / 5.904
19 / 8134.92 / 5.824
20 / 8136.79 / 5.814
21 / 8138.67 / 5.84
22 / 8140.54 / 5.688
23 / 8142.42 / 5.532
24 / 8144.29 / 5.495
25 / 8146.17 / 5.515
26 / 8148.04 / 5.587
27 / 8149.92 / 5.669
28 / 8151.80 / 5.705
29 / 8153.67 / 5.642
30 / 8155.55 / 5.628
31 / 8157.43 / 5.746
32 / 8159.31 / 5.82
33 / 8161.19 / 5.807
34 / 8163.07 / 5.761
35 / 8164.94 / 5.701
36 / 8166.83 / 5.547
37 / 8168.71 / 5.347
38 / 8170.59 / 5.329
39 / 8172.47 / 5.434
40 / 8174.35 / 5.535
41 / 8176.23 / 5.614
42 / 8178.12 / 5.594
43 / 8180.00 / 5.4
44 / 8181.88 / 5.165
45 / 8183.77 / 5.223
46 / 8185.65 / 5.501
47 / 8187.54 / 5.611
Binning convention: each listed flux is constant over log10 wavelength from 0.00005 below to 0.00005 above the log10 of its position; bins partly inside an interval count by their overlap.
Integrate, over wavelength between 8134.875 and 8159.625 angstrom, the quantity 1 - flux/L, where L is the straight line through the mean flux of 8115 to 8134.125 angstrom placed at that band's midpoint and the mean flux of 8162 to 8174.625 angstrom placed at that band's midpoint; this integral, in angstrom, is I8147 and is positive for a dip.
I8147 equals -0.59 angstrom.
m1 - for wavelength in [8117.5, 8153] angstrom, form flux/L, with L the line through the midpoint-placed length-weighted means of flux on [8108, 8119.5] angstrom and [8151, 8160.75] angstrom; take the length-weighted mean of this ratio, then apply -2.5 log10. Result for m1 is 0.00 mag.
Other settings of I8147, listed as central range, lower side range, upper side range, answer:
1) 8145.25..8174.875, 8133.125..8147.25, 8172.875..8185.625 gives -0.30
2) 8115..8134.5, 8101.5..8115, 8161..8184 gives 0.11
